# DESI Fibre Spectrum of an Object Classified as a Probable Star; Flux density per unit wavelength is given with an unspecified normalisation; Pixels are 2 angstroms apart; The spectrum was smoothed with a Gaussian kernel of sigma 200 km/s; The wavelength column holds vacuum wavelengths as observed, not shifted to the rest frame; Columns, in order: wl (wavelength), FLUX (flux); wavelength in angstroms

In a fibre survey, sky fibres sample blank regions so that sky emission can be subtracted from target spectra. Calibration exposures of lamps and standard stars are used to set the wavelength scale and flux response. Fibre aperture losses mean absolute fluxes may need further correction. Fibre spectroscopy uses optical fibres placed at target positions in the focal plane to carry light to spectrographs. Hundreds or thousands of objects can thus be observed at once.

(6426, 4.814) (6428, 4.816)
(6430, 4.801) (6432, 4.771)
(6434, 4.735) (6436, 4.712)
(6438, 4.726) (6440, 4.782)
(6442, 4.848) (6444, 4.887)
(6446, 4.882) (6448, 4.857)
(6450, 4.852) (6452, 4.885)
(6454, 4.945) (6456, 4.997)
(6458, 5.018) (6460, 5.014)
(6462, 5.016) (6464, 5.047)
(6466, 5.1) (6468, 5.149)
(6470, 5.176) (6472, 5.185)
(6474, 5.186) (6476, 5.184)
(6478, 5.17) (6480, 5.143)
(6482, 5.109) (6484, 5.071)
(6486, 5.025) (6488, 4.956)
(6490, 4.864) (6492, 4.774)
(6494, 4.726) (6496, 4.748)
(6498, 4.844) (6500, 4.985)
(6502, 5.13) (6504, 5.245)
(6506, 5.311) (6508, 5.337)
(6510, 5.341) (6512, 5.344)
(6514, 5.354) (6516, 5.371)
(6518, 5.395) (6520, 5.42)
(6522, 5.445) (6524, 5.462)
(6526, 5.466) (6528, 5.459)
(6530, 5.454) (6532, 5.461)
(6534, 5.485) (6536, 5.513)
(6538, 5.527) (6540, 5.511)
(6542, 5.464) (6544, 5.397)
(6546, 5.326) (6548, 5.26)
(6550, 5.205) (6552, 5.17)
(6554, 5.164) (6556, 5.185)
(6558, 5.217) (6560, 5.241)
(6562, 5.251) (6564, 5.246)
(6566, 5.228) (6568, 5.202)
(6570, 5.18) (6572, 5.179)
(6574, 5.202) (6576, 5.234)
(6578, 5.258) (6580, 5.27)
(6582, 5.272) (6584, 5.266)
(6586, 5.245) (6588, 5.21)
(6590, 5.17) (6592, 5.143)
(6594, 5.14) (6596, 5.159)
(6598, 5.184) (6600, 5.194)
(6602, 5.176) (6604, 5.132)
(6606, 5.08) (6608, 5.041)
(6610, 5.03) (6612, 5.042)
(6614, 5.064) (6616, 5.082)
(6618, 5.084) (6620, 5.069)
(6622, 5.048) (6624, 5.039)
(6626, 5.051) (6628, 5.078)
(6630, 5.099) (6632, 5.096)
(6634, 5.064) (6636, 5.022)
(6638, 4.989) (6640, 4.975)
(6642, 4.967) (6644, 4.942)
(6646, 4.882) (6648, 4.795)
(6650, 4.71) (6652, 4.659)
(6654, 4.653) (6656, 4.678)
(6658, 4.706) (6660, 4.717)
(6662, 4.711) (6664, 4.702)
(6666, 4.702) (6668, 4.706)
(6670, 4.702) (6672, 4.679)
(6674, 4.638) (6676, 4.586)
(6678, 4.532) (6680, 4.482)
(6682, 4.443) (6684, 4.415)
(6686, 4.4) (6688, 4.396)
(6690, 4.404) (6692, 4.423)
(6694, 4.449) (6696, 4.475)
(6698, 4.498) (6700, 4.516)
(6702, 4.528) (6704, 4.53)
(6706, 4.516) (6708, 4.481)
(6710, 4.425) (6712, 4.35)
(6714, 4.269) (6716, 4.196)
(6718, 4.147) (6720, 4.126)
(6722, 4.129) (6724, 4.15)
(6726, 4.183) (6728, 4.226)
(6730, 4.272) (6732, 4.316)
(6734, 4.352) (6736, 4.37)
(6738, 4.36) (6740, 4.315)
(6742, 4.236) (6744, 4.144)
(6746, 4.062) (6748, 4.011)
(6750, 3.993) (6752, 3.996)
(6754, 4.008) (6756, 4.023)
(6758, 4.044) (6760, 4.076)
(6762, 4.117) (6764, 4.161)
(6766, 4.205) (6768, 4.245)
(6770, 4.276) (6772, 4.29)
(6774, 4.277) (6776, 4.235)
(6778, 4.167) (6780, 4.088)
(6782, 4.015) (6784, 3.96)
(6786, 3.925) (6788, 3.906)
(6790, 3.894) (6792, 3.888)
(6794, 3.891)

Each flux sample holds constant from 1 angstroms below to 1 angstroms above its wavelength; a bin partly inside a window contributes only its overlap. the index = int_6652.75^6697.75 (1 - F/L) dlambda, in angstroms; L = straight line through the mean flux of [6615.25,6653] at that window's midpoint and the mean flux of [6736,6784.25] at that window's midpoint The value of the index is 1.3 angstroms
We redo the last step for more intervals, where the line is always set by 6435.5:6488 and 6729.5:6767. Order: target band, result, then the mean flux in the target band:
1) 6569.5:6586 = -2.04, 5.23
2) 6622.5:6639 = -2.01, 5.05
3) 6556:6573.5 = -1.93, 5.22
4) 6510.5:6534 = -2.92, 5.42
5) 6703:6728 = -0.19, 4.29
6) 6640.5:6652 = -1.00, 4.85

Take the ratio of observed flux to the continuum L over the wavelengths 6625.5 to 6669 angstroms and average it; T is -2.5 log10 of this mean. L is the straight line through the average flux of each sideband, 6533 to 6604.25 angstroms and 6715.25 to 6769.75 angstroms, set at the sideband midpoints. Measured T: -0.02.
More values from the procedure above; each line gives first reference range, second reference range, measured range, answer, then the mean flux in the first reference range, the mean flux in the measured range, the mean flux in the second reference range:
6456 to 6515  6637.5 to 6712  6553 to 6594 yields -0.08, 5.09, 5.22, 4.62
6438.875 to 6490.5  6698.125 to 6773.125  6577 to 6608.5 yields -0.12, 5.01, 5.19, 4.24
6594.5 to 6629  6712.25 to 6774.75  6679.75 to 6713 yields 0.01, 5.09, 4.45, 4.18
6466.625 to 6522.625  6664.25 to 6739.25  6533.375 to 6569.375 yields -0.08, 5.14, 5.31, 4.42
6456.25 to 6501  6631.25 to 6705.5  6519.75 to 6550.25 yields -0.11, 5.02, 5.43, 4.67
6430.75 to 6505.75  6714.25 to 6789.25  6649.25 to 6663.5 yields -0.06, 4.97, 4.69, 4.15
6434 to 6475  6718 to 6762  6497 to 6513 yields -0.08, 4.96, 5.19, 4.16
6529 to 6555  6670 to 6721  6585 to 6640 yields -0.03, 5.38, 5.1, 4.44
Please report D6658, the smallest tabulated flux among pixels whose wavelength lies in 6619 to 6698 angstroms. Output 4.396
